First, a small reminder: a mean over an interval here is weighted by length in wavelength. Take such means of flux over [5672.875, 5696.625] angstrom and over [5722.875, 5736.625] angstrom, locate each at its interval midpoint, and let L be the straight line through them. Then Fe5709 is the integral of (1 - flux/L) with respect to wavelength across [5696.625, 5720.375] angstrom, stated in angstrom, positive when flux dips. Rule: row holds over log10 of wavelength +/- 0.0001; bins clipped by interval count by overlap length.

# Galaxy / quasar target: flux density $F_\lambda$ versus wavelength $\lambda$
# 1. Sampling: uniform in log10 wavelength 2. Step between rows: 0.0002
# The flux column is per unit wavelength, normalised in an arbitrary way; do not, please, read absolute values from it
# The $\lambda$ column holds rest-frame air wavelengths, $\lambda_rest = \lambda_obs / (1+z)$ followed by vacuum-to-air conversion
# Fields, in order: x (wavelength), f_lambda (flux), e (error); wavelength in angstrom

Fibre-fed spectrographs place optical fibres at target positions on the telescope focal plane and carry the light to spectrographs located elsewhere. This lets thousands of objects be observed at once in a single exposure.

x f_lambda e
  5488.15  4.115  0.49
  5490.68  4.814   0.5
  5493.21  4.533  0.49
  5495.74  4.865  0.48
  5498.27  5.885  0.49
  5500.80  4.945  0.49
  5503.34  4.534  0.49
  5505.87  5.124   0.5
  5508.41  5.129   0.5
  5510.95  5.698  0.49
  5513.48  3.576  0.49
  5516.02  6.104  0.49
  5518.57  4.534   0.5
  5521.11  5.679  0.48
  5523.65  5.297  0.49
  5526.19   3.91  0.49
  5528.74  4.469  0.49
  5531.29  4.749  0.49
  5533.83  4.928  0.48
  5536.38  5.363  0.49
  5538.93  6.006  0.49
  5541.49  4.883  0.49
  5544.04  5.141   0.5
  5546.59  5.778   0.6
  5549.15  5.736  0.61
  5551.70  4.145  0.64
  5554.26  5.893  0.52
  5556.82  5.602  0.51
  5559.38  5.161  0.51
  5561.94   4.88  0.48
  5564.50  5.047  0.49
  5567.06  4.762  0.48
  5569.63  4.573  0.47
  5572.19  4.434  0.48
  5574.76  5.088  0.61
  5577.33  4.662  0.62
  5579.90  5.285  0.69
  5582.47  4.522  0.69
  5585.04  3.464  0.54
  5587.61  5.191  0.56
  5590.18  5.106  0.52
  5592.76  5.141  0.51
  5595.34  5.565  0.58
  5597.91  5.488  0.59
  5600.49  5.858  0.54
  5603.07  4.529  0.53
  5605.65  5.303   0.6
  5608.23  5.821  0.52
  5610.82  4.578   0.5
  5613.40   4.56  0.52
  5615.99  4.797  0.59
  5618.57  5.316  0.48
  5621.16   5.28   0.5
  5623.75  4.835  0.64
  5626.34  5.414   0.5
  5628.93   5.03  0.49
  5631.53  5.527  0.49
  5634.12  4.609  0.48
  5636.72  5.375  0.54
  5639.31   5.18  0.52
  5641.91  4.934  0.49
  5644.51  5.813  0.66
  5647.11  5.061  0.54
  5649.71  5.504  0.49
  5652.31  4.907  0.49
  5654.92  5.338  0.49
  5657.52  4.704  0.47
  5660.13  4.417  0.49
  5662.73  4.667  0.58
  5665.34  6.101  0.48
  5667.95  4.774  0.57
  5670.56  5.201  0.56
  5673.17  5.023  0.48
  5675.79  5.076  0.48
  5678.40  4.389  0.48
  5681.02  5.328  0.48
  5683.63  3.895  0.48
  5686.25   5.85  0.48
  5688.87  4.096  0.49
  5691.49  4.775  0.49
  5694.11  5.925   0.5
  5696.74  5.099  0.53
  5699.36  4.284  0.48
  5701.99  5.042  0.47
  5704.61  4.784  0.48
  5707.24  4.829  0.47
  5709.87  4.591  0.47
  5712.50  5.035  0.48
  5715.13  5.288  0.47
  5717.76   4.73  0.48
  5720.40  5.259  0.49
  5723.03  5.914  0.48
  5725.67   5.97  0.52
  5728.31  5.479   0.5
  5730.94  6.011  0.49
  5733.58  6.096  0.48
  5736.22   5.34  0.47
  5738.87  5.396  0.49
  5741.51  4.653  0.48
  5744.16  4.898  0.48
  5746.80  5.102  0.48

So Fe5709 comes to 2.4 angstrom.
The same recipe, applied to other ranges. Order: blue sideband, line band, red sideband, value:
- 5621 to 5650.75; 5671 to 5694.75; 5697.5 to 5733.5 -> 1.3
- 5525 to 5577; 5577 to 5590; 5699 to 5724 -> 0.9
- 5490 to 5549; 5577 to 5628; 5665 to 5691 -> -0.6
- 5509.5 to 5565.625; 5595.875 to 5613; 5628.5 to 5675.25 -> -0.4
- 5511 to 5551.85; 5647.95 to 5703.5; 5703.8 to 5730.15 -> 2.2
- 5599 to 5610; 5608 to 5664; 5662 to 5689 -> 1.3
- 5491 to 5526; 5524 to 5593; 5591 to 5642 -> 1.7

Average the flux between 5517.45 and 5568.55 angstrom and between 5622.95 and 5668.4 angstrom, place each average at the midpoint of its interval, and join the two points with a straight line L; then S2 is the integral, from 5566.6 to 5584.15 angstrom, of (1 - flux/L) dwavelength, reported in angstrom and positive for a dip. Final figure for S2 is 1.29 angstrom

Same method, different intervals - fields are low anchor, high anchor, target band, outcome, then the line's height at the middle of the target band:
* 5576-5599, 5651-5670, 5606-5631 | -0.7 angstrom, 4.96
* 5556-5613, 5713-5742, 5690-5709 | 1.5 angstrom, 5.38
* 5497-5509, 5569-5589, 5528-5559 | -2.3 angstrom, 4.88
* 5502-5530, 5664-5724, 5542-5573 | -1.0 angstrom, 4.94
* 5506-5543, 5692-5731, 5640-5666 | 0.1 angstrom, 5.13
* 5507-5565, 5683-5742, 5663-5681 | 0.2 angstrom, 5.16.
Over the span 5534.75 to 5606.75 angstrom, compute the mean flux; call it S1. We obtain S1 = 5.09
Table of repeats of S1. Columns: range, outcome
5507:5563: 5.12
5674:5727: 5.01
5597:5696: 5.08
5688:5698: 5.01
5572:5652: 5.08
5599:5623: 5.11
